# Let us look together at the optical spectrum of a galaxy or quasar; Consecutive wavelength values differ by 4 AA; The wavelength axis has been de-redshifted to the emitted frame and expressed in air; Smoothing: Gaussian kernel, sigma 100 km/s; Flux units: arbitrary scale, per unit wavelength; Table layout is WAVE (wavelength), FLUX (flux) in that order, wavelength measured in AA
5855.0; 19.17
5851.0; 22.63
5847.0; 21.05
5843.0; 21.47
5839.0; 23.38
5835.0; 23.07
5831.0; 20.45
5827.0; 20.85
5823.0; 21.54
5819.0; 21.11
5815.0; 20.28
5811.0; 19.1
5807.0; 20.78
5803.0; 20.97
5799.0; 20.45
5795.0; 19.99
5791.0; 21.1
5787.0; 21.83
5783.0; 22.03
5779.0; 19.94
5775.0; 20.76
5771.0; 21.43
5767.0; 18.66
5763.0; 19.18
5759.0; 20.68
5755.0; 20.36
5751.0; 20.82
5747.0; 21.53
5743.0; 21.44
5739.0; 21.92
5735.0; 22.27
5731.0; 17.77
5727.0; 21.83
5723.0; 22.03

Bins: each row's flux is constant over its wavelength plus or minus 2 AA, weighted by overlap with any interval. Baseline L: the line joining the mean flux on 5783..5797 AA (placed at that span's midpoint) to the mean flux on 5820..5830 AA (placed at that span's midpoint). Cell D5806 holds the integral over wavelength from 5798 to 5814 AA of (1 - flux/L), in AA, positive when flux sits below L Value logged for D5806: 0.6 AA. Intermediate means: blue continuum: 21.1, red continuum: 21.1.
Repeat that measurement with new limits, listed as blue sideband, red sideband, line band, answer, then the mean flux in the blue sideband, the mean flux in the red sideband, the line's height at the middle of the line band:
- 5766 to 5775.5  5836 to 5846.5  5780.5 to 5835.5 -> 1.2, 20.4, 22.3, 21.4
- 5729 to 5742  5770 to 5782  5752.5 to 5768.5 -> 0.7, 20.7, 20.8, 20.7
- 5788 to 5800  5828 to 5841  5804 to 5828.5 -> 1.0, 20.6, 22.2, 21.5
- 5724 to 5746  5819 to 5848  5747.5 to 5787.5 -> 1.4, 21.1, 21.7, 21.3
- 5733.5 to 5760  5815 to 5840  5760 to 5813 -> 2.3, 21.3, 21.6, 21.4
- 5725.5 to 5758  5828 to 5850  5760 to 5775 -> 0.9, 21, 21.9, 21.2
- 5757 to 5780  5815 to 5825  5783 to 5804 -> -0.4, 20.1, 21.1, 20.6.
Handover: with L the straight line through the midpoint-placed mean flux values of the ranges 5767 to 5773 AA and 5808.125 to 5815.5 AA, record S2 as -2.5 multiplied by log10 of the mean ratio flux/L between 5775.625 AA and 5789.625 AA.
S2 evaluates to -0.05 mag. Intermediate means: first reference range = 20.5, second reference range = 19.7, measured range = 21.2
